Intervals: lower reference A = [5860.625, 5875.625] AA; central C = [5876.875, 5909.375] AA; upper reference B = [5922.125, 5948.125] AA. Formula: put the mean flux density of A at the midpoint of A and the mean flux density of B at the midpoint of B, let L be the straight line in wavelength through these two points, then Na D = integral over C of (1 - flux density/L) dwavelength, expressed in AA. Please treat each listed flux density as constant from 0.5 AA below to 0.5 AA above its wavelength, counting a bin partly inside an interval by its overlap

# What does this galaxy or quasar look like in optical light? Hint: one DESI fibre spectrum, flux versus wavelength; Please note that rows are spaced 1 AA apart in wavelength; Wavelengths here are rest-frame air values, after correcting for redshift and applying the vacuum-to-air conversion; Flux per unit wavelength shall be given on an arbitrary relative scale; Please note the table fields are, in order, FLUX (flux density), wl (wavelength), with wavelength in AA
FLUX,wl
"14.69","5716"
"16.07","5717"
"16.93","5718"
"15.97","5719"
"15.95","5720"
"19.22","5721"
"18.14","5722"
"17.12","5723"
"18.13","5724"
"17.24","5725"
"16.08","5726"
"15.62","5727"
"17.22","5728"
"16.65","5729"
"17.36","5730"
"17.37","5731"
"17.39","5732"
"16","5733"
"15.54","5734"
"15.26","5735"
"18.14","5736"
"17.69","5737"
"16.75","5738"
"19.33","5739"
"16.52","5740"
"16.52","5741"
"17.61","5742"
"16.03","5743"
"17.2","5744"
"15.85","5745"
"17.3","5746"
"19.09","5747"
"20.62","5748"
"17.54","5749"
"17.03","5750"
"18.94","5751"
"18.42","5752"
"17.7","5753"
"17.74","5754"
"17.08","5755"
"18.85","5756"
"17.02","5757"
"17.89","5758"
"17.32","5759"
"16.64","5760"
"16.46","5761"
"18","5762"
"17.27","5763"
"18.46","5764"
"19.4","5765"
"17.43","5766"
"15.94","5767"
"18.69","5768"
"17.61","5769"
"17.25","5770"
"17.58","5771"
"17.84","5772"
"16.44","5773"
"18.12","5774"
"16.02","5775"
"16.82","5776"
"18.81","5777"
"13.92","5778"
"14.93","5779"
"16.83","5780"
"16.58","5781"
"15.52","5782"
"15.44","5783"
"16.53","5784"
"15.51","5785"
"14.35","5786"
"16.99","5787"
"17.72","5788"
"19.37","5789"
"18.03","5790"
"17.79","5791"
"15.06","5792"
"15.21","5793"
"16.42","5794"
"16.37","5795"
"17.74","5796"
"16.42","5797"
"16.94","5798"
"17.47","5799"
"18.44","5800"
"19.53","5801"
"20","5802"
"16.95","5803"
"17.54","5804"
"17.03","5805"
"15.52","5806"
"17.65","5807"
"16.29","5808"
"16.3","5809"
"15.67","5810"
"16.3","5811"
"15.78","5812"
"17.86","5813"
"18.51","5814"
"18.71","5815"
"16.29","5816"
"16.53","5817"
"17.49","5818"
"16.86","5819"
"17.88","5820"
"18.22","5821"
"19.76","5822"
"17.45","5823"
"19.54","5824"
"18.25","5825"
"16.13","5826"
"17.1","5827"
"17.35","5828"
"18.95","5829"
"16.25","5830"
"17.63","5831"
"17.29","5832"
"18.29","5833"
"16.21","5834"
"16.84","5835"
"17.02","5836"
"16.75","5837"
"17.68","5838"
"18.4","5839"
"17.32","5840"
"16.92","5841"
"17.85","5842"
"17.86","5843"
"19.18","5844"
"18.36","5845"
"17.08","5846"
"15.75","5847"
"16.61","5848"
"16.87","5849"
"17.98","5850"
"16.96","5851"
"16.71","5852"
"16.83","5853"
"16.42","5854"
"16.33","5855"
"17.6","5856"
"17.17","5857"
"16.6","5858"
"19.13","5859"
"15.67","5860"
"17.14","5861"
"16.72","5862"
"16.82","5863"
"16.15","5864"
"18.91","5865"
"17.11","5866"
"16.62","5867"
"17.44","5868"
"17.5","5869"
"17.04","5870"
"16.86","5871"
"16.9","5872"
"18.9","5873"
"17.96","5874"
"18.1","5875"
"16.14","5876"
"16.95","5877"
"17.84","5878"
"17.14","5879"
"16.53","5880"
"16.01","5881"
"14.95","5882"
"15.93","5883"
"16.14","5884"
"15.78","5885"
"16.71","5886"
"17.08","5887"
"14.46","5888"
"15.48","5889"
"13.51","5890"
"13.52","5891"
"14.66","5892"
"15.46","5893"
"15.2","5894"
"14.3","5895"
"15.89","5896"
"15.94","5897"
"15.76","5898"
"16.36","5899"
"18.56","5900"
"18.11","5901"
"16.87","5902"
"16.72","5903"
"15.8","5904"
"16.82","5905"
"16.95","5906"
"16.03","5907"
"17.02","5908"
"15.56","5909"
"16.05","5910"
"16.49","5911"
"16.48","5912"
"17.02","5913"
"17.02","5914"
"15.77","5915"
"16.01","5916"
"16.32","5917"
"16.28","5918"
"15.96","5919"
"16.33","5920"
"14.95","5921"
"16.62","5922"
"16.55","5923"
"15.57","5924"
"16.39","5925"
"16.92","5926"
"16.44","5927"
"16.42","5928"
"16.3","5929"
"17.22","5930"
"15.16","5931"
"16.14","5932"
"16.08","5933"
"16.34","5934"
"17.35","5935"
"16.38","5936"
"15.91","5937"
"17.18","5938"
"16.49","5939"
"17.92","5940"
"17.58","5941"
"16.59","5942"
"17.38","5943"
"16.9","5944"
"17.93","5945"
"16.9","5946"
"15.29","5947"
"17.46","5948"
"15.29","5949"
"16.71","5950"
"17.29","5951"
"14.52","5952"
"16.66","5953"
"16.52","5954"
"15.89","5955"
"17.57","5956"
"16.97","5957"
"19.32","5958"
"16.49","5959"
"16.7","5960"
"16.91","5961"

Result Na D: 1.9 AA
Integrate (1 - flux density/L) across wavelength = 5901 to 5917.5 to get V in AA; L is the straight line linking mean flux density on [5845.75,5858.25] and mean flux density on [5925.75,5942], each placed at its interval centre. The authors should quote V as 0.2 AA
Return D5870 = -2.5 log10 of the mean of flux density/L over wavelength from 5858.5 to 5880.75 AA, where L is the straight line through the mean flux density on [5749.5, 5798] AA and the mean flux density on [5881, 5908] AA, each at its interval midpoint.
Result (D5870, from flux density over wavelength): -0.07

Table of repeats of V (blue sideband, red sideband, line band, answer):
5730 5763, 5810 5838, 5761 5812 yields 1.3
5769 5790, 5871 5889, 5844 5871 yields -0.7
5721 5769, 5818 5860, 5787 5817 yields 0.4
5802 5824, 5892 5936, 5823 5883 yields -1.2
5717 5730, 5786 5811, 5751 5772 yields -0.8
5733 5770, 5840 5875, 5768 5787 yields 1.0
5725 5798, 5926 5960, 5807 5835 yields -0.7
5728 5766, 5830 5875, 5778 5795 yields 1.0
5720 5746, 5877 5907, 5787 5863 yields -3.9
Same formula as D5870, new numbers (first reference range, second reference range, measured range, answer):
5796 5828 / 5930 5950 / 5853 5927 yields 0.03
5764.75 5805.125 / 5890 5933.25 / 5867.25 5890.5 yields -0.01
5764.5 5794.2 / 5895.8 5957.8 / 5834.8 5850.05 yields -0.05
